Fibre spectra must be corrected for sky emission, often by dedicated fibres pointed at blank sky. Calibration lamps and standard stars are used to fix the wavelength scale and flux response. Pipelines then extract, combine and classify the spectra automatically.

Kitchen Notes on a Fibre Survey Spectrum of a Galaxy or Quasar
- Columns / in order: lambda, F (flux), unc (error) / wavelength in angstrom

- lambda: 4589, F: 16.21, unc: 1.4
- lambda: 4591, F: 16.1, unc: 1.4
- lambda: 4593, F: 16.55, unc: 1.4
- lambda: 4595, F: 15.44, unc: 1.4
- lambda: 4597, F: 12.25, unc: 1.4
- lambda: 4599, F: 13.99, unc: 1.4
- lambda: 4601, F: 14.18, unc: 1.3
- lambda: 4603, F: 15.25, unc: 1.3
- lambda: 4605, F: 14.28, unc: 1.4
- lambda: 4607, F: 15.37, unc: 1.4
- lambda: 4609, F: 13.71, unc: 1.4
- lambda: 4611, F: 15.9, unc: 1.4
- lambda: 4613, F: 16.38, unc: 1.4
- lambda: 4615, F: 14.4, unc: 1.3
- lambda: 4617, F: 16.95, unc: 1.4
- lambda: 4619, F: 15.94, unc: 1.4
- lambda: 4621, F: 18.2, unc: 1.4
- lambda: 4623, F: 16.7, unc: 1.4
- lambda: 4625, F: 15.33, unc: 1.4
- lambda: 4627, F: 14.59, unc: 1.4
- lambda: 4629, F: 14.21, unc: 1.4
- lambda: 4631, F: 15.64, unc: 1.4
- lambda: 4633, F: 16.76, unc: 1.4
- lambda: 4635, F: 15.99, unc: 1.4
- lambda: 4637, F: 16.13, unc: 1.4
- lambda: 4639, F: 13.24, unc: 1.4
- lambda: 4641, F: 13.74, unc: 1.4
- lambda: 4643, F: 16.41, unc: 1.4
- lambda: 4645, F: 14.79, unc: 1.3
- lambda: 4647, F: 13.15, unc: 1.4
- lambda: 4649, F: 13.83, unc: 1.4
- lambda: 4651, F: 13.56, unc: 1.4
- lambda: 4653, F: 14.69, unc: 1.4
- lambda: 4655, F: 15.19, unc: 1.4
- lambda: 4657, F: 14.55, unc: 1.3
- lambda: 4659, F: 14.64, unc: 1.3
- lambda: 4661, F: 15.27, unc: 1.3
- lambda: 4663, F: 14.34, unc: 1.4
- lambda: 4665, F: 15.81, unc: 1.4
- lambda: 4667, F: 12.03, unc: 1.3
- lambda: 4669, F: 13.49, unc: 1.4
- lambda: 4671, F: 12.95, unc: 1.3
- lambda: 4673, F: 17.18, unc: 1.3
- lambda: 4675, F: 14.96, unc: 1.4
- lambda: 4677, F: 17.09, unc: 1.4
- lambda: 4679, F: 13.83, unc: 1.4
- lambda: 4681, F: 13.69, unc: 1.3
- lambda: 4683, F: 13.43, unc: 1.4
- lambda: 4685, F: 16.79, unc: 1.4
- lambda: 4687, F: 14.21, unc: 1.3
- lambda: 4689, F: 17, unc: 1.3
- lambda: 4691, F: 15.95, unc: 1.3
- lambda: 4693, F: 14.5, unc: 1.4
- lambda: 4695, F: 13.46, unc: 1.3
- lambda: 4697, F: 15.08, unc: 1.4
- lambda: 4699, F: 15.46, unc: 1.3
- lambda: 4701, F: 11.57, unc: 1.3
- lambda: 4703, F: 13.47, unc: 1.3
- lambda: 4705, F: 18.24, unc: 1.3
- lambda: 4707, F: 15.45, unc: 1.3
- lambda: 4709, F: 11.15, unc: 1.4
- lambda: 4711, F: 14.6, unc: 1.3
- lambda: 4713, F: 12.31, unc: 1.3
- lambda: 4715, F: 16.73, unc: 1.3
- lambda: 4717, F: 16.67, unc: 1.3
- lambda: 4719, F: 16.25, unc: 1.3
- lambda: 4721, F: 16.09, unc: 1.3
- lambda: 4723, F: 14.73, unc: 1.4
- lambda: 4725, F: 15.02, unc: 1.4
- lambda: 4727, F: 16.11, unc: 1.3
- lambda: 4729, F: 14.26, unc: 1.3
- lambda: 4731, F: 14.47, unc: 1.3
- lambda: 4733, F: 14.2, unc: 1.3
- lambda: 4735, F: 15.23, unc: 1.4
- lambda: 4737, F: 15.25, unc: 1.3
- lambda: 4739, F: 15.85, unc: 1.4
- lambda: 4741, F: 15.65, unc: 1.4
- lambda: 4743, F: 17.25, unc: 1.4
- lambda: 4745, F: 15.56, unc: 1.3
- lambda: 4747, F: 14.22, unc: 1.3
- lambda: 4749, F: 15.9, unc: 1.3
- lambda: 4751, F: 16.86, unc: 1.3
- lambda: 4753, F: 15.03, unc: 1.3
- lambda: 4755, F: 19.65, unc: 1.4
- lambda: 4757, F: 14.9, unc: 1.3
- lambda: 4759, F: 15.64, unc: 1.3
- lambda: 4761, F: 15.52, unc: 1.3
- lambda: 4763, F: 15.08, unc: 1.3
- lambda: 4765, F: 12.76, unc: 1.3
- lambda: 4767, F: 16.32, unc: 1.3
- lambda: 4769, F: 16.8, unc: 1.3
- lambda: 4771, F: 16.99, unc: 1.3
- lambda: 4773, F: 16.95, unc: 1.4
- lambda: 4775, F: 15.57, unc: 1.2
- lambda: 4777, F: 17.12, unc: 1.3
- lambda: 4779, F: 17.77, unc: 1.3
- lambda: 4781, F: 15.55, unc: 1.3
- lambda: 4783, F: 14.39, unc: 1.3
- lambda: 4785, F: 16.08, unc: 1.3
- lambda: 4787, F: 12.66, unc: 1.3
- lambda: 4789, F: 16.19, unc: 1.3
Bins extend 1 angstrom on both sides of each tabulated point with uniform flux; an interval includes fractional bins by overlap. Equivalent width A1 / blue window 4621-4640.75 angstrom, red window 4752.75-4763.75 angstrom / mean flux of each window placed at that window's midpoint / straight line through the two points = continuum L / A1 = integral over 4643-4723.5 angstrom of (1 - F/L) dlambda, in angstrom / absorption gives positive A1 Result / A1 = 5.07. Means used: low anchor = 15.5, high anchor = 16.1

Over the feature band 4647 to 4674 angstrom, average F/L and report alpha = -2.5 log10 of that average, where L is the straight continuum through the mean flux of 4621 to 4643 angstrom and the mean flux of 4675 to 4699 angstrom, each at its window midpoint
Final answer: 0.06 mag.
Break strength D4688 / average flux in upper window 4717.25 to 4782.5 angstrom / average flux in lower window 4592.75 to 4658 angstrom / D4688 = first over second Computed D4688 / 1.05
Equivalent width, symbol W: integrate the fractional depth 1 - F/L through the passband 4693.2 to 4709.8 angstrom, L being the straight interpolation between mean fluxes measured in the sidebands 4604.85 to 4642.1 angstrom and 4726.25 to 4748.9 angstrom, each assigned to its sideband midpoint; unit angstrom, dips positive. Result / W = 1.15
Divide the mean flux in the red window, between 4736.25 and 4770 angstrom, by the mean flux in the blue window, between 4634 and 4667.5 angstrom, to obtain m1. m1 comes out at 1.08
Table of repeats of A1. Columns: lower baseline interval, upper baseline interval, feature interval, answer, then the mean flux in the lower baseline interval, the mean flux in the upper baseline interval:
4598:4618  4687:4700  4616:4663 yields -0.3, 15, 15.2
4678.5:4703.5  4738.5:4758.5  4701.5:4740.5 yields 0.8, 14.5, 16.1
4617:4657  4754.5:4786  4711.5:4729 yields 0.3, 15.2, 16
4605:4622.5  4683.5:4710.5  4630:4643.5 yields 0.1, 15.8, 14.8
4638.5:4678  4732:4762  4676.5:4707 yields 0.2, 14.6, 15.8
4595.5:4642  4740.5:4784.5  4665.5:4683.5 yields 1.3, 15.2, 16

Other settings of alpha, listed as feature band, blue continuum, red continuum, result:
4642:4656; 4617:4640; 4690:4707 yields 0.07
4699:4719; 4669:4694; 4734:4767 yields 0.05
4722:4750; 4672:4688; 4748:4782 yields 0.04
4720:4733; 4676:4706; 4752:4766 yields 0.01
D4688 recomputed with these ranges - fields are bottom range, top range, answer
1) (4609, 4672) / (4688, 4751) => 1.01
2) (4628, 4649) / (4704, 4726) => 1.02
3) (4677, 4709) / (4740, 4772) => 1.08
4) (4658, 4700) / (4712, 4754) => 1.04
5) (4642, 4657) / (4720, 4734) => 1.03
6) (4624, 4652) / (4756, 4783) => 1.07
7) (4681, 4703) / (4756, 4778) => 1.08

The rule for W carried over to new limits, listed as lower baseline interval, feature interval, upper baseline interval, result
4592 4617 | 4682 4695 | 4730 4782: 0.21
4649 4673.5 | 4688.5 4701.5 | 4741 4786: 0.14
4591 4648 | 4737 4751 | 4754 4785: 0.12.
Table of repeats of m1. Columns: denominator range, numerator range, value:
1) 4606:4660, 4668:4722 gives 0.98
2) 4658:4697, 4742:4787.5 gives 1.08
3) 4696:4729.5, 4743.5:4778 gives 1.07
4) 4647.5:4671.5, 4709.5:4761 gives 1.09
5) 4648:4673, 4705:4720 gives 1.05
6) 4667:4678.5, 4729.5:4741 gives 1.01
